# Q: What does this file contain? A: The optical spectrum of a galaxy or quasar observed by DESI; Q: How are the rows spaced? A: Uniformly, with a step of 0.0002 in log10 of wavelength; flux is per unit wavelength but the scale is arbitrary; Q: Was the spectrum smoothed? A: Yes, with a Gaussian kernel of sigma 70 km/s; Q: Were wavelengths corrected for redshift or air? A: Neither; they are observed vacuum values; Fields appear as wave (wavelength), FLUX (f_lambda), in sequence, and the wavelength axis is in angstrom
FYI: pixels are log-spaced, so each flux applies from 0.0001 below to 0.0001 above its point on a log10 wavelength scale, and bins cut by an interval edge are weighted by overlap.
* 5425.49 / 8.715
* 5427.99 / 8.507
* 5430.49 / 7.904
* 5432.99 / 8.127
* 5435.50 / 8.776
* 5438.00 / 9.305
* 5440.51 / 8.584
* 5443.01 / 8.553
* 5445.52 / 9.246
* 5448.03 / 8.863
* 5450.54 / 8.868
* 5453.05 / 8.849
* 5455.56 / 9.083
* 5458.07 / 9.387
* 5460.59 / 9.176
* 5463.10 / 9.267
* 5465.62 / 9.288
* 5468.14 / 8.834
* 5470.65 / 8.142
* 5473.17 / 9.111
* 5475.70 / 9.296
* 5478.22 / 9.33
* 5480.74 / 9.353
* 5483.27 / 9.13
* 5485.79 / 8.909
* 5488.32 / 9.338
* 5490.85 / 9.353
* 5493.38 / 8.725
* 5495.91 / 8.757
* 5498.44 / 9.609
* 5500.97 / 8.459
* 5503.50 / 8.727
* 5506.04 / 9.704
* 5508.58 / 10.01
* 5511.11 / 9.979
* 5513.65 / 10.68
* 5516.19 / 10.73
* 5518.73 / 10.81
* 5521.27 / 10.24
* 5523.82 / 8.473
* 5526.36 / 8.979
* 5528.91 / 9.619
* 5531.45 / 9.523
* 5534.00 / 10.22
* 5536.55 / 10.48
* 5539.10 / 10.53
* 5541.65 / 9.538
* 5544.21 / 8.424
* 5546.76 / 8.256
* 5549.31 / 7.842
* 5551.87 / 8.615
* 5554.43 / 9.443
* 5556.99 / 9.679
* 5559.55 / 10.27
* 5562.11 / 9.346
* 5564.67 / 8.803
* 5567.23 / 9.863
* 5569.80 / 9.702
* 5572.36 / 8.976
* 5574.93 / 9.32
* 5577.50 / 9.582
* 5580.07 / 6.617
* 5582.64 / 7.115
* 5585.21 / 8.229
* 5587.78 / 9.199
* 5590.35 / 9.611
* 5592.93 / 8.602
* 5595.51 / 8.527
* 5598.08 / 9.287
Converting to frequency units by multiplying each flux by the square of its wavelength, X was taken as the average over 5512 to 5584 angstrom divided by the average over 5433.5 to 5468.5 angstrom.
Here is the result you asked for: 1.08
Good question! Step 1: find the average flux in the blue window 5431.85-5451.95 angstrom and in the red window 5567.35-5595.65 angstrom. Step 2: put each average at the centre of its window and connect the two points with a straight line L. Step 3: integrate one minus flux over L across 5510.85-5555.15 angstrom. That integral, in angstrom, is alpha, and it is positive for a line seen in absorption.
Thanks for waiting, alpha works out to -4.1 angstrom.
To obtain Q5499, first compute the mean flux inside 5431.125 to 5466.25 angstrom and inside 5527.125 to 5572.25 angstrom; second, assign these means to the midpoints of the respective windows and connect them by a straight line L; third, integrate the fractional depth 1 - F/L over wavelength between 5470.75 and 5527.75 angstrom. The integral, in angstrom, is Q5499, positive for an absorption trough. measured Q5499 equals -1.5 angstrom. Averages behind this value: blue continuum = 8.93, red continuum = 9.4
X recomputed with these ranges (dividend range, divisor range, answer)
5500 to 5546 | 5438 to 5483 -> 1.10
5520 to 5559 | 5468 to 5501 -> 1.05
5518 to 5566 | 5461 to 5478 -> 1.07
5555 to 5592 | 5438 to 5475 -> 1.05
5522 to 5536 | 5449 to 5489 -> 1.06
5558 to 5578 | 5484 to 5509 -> 1.07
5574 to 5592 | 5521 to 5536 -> 0.91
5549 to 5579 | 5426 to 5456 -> 1.12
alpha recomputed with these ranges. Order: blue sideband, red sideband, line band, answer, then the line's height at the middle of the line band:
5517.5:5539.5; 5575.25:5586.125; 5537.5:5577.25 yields -2.1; 8.83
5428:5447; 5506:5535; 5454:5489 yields 0.2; 9.16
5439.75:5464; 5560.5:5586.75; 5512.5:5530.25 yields -2.1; 8.87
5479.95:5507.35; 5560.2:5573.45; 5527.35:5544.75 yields -1.0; 9.27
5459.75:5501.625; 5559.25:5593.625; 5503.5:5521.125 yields -2.3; 9.02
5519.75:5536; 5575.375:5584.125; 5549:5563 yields -1.0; 8.68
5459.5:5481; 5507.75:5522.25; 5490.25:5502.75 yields 1.2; 9.87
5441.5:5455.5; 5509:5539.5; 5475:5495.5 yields 0.6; 9.43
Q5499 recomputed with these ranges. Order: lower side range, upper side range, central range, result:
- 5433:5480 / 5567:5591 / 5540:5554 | 0.27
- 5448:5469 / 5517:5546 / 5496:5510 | 0.29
